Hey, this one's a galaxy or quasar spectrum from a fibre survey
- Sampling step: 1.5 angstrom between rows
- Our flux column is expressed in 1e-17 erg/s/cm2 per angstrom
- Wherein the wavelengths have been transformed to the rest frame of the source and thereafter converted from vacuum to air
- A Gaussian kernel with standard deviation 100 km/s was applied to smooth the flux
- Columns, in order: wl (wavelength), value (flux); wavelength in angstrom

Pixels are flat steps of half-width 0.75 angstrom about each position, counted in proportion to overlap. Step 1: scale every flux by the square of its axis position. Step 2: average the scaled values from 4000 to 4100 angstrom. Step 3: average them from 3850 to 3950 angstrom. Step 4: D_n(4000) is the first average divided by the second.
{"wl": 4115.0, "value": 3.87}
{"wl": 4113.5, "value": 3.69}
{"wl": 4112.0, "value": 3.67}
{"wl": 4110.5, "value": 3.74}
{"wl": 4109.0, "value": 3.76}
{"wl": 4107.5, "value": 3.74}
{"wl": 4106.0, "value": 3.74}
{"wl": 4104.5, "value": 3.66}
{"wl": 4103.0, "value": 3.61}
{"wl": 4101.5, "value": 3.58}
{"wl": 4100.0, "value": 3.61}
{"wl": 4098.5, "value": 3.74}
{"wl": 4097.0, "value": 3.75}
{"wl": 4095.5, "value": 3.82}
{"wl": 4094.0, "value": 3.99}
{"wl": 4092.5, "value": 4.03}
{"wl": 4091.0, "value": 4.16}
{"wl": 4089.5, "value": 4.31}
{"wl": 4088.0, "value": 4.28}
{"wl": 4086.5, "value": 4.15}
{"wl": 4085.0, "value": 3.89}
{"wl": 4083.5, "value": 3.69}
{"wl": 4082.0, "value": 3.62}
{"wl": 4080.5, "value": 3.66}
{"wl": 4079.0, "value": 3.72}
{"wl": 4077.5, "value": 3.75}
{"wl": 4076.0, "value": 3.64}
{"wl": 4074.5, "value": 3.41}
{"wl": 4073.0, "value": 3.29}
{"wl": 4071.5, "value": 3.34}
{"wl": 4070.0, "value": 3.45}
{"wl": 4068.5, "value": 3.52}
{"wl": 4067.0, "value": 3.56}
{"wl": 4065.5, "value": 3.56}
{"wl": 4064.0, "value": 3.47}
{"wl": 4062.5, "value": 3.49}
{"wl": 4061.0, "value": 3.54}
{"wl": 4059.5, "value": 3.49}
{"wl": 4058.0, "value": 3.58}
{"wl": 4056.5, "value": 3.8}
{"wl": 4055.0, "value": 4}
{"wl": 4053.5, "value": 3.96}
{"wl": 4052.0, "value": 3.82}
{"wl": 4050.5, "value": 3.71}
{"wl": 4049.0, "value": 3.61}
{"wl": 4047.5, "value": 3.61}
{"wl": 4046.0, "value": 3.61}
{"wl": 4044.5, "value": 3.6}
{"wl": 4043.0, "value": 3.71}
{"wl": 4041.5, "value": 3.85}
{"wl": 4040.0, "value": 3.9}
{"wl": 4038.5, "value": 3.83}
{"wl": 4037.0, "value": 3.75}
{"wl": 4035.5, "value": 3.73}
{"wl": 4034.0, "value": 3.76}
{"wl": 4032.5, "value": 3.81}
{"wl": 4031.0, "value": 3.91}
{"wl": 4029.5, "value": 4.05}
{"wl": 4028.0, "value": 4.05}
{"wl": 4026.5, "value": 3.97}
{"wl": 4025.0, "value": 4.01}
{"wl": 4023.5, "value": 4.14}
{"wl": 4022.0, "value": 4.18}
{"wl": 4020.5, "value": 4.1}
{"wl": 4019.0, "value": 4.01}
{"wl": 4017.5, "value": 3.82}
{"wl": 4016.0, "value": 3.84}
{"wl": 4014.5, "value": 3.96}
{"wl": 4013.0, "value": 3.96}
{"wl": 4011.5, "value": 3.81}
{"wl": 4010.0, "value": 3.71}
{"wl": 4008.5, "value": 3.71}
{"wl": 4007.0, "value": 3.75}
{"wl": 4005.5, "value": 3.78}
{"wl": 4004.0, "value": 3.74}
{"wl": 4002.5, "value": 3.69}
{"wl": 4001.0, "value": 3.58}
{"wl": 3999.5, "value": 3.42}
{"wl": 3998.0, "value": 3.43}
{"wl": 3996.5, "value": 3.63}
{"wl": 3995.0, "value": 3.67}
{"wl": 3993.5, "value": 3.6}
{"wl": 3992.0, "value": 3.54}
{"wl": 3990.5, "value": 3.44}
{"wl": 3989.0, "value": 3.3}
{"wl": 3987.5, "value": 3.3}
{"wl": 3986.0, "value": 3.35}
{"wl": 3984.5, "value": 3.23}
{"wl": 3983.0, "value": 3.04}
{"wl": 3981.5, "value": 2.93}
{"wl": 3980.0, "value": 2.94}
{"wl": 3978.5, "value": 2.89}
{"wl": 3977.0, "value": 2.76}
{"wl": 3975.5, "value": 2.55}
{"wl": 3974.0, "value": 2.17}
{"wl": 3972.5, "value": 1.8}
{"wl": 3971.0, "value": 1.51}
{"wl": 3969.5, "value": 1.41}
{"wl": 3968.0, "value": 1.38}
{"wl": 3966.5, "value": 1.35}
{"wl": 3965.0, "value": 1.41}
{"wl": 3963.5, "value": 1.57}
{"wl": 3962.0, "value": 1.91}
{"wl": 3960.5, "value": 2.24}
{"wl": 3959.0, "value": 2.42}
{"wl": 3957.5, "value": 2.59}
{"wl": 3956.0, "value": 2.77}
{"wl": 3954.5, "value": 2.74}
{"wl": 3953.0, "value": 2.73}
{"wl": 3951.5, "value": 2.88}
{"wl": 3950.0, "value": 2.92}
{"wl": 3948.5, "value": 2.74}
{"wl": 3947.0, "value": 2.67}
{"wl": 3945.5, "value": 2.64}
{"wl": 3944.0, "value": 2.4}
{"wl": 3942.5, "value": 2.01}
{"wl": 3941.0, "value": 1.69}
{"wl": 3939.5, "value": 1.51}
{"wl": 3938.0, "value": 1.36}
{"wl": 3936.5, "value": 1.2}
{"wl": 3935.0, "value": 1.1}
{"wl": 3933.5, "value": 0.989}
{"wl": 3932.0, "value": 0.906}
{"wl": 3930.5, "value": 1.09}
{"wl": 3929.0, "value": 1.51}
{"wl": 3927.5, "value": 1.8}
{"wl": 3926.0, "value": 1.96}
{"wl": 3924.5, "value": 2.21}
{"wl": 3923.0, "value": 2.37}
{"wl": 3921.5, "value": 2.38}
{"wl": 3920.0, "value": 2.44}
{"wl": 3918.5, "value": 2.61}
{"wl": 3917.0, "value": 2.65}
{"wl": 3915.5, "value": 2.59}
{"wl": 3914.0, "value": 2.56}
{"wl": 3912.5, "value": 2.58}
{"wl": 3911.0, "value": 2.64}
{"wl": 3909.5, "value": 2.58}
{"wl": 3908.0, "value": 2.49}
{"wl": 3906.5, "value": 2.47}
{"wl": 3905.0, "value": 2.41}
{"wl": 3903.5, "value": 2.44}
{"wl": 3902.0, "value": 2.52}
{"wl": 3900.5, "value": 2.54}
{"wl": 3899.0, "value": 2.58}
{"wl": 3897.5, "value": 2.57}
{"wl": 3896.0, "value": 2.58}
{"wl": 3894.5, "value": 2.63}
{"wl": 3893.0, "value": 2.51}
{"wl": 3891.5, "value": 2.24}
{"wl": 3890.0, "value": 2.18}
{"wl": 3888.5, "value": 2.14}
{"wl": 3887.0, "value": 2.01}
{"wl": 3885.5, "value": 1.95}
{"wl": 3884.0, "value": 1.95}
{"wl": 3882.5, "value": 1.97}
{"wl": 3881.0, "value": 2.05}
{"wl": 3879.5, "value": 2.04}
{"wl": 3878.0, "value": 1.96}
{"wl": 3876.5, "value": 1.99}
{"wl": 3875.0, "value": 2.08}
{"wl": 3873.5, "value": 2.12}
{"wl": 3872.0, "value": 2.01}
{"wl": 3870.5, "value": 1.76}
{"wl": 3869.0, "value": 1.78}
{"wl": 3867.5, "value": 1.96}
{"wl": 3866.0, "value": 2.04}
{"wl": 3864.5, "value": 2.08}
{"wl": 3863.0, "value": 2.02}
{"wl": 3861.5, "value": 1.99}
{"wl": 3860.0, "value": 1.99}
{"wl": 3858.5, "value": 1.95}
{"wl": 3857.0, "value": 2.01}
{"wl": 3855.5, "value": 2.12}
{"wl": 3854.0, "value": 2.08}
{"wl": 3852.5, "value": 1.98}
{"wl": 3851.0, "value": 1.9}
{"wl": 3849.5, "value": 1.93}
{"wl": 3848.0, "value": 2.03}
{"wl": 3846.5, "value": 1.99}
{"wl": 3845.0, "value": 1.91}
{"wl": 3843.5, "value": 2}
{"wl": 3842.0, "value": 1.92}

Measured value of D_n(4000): 1.93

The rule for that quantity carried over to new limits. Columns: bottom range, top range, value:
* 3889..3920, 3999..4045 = 1.62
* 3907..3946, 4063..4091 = 1.99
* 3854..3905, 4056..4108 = 1.91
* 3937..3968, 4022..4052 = 1.82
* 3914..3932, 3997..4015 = 1.83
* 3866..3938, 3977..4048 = 1.83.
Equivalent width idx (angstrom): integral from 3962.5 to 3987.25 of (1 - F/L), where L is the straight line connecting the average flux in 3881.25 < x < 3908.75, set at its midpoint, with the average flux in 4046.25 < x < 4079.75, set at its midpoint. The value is 5.6 angstrom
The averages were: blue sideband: 2.34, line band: 2.29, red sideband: 3.61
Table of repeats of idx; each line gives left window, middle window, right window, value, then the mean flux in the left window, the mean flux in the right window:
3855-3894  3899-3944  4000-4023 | 9.32 angstrom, 2.04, 3.84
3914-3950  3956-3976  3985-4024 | 6.31 angstrom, 1.98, 3.7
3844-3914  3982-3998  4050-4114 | -2.03 angstrom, 2.17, 3.72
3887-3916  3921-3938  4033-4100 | 7.02 angstrom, 2.47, 3.73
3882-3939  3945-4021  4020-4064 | 2.63 angstrom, 2.15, 3.81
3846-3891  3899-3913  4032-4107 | -1.19 angstrom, 2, 3.72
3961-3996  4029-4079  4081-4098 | -2.36 angstrom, 2.57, 3.96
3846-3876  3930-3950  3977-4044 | 7.80 angstrom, 1.99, 3.67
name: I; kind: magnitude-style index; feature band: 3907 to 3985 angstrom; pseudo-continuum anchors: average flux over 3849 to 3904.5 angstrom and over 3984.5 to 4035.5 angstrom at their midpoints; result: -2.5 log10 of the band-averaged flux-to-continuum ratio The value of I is 0.326 mag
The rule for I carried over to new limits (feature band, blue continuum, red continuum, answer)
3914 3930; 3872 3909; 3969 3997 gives 0.105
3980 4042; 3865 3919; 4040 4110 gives -0.153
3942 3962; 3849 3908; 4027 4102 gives 0.081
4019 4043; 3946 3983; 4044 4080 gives -0.226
